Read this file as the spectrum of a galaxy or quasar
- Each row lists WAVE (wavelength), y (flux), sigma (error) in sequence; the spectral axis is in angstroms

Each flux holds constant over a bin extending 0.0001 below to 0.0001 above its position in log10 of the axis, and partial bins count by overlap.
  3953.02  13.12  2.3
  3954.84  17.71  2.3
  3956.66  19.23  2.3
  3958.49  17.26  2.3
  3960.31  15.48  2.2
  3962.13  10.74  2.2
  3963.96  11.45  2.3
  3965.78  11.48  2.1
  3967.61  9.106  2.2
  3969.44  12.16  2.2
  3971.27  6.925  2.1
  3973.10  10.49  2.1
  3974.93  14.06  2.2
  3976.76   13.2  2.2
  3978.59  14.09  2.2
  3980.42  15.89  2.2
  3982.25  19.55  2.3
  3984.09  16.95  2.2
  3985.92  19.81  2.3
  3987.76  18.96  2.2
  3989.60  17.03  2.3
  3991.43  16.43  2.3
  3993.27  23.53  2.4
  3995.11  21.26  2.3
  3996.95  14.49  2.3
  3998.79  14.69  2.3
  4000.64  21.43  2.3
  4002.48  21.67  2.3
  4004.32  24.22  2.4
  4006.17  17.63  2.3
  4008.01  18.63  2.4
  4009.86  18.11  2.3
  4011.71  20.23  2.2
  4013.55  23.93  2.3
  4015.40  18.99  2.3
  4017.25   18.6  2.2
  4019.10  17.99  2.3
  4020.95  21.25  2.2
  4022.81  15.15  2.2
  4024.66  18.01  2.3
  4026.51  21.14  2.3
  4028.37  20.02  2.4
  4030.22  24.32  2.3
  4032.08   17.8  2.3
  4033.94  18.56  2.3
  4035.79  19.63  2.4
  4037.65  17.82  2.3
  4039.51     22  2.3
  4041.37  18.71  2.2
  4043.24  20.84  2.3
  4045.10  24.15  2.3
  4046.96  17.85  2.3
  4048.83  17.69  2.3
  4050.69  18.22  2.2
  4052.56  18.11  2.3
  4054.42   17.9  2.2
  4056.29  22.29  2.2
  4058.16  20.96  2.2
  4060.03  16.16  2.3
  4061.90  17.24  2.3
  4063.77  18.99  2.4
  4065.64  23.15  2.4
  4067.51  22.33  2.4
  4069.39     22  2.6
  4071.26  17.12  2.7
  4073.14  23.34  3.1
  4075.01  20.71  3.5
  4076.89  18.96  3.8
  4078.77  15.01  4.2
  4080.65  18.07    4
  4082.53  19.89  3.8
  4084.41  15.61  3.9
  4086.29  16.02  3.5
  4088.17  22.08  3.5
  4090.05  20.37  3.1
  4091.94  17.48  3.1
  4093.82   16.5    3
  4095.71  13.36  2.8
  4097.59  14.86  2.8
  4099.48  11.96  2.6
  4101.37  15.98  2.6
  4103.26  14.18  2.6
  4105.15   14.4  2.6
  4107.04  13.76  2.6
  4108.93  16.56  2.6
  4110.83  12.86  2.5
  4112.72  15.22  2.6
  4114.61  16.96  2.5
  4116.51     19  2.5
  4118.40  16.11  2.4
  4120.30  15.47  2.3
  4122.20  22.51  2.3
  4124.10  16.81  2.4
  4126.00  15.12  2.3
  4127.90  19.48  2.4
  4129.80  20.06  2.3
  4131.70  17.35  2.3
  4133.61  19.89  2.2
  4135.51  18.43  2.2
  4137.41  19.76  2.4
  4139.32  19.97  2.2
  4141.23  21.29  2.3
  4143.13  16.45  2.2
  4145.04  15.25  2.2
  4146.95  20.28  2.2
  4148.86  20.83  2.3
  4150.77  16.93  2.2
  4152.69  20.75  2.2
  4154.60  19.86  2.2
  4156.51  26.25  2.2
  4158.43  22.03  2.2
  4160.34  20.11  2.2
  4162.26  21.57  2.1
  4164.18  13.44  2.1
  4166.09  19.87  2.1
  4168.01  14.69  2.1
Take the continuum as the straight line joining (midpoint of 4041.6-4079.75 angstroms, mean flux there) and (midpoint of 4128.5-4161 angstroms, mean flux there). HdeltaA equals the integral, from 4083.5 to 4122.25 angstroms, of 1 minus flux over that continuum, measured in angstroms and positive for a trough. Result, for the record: 7.0 angstroms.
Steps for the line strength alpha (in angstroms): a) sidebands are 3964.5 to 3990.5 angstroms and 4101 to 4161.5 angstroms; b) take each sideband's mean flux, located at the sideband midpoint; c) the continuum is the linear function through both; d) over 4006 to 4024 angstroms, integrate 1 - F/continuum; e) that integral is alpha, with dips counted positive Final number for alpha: -4.6 angstroms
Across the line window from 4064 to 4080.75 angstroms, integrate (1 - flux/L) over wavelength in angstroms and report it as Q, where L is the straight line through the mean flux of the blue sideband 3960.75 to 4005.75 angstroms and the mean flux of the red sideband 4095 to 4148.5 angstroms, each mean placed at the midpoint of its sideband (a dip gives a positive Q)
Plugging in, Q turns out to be -3.60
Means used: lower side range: 15.8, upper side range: 17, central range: 20.1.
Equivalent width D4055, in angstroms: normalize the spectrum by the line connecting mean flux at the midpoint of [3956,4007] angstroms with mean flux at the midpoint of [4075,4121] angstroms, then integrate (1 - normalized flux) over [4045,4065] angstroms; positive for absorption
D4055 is -3.27 angstroms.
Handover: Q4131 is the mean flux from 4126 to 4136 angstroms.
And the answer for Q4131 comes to 18.7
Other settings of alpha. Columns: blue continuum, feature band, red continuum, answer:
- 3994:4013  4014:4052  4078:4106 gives -2.3 angstroms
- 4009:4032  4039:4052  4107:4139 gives -0.4 angstroms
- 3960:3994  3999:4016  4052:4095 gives -4.6 angstroms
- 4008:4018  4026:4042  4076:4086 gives -0.7 angstroms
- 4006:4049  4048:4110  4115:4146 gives 3.5 angstroms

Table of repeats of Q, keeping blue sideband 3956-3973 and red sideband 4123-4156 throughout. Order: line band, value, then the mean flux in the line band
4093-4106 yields 2.2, 14.4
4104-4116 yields 1.8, 15.1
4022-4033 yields -3.5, 19.5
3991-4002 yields -4.2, 18.8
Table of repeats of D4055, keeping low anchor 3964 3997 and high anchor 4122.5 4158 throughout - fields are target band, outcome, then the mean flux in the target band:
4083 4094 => -0.1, 18.2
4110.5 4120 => 1.2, 16.2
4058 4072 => -1.9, 19.7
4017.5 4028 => -1.6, 18.8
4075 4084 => -0.2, 18.1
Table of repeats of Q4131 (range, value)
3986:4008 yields 19.2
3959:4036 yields 17.3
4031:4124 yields 18.1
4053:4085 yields 19.4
